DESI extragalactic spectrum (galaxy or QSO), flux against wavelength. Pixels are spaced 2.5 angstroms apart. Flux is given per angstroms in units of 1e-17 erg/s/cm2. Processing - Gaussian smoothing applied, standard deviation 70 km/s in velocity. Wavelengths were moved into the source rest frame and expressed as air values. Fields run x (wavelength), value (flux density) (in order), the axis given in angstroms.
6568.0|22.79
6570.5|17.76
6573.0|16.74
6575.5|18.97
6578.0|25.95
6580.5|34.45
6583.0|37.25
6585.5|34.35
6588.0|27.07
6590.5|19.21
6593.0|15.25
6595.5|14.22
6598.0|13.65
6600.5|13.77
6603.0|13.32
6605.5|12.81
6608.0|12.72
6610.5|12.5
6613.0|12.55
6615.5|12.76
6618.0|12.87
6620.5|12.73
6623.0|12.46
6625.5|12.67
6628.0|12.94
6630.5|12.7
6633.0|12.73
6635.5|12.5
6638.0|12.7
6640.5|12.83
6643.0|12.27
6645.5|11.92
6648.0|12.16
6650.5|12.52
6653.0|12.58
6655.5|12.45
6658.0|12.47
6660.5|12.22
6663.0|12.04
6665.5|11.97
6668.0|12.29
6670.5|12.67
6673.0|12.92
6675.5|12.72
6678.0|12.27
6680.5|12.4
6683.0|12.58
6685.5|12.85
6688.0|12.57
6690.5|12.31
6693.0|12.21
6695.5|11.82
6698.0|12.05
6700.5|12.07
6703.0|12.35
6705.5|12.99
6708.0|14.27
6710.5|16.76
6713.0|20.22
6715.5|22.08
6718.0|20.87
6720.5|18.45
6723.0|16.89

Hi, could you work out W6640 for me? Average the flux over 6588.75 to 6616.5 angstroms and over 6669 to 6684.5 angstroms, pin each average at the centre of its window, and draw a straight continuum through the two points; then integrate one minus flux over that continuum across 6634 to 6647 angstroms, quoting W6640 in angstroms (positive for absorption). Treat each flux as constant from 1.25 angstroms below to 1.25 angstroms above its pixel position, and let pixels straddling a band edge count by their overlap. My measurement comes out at 0.9 angstroms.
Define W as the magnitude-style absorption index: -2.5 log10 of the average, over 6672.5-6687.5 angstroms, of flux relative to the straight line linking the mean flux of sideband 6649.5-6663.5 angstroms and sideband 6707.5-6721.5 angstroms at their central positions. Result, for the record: 0.19 mag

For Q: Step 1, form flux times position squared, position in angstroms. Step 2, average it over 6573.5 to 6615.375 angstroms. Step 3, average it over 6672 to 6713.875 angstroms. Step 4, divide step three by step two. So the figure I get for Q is 0.69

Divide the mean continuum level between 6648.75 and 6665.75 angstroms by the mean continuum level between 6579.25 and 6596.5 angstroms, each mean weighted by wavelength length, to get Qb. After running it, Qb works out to 0.47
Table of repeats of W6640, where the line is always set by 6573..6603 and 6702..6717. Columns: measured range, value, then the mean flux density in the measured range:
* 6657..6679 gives 7.3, 12.4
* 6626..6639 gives 4.9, 12.7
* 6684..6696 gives 3.5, 12.4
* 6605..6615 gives 4.1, 12.6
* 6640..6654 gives 5.2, 12.4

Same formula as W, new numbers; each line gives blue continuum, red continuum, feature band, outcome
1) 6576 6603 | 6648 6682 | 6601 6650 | 0.37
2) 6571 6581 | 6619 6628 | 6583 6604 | -0.03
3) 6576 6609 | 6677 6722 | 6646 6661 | 0.37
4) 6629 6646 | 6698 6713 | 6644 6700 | 0.08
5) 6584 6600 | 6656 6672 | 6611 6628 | 0.34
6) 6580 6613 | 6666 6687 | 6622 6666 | 0.22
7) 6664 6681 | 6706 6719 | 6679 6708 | 0.24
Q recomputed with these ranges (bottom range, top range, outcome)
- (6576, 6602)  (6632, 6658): 0.54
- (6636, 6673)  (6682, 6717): 1.16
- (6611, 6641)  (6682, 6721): 1.19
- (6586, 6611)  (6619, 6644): 0.79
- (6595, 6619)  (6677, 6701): 0.97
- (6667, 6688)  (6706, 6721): 1.49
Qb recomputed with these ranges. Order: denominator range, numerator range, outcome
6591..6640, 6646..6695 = 0.95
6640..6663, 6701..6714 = 1.22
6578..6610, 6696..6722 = 0.78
